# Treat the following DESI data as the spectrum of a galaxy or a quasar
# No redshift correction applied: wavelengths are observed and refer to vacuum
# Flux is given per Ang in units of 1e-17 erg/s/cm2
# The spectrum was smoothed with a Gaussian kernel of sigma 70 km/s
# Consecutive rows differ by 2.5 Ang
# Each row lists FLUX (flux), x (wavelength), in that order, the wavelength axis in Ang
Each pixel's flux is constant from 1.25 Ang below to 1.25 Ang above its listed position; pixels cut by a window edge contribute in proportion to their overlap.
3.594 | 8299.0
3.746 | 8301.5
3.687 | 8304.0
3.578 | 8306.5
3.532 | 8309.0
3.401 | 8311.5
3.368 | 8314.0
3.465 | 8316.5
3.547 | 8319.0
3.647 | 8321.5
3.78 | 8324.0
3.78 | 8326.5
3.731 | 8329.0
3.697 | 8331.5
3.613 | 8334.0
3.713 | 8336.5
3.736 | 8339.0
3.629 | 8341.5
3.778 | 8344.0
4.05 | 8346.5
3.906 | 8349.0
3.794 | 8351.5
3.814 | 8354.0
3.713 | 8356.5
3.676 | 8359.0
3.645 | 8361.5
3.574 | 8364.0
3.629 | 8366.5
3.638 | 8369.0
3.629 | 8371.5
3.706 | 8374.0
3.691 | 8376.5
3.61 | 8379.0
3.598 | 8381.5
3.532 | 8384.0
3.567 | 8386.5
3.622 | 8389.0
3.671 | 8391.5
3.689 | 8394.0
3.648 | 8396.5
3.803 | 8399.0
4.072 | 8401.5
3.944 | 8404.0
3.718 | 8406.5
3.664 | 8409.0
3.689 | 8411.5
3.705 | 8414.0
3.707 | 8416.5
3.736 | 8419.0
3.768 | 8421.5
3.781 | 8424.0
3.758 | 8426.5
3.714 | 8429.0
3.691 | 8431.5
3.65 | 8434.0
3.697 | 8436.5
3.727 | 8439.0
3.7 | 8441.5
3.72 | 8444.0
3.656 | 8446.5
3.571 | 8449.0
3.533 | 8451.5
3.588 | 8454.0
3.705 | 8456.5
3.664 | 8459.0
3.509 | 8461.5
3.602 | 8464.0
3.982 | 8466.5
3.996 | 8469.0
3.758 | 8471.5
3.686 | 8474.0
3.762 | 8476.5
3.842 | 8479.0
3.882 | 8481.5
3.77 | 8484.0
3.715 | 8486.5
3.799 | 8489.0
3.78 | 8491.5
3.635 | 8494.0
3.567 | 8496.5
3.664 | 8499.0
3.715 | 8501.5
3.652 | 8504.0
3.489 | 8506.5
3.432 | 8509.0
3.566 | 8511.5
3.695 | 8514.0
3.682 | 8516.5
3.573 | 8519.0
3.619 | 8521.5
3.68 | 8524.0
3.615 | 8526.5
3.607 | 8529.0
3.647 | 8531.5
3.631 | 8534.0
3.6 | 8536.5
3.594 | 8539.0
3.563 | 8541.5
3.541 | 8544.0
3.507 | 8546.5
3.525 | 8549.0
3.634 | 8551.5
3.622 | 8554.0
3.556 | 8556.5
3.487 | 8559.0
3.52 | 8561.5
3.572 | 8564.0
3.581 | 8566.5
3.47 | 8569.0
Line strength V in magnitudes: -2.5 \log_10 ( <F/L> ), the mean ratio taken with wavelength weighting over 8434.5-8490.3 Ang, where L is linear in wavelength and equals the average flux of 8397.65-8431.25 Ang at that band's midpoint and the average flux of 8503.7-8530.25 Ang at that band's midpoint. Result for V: -0.01 mag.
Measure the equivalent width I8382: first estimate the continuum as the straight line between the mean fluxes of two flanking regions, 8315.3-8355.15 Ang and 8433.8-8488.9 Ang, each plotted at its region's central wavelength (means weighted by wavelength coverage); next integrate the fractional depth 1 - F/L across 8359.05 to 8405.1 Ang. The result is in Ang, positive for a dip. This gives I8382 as 0.6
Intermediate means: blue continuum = 3.73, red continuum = 3.72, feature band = 3.68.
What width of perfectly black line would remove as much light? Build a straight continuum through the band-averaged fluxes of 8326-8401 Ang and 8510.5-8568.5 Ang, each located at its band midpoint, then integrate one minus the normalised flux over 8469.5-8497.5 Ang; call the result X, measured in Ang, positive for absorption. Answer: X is -1.0 Ang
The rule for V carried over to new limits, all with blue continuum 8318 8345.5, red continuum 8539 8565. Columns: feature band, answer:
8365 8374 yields 0.01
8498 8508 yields -0.01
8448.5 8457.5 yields 0.01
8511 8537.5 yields -0.02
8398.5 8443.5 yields -0.03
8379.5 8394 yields 0.02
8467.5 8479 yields -0.06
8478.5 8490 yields -0.06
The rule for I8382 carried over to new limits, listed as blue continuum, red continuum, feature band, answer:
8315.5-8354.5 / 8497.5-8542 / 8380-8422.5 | -0.3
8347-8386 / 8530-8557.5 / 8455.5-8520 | -1.5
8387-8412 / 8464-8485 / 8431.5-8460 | 1.0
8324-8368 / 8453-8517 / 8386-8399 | 0.2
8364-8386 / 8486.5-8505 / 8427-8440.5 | -0.2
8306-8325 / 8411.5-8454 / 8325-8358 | -1.8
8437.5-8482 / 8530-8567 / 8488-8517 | 0.1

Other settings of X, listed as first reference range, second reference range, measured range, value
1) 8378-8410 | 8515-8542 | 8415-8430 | -0.2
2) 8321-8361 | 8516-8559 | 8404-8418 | -0.1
